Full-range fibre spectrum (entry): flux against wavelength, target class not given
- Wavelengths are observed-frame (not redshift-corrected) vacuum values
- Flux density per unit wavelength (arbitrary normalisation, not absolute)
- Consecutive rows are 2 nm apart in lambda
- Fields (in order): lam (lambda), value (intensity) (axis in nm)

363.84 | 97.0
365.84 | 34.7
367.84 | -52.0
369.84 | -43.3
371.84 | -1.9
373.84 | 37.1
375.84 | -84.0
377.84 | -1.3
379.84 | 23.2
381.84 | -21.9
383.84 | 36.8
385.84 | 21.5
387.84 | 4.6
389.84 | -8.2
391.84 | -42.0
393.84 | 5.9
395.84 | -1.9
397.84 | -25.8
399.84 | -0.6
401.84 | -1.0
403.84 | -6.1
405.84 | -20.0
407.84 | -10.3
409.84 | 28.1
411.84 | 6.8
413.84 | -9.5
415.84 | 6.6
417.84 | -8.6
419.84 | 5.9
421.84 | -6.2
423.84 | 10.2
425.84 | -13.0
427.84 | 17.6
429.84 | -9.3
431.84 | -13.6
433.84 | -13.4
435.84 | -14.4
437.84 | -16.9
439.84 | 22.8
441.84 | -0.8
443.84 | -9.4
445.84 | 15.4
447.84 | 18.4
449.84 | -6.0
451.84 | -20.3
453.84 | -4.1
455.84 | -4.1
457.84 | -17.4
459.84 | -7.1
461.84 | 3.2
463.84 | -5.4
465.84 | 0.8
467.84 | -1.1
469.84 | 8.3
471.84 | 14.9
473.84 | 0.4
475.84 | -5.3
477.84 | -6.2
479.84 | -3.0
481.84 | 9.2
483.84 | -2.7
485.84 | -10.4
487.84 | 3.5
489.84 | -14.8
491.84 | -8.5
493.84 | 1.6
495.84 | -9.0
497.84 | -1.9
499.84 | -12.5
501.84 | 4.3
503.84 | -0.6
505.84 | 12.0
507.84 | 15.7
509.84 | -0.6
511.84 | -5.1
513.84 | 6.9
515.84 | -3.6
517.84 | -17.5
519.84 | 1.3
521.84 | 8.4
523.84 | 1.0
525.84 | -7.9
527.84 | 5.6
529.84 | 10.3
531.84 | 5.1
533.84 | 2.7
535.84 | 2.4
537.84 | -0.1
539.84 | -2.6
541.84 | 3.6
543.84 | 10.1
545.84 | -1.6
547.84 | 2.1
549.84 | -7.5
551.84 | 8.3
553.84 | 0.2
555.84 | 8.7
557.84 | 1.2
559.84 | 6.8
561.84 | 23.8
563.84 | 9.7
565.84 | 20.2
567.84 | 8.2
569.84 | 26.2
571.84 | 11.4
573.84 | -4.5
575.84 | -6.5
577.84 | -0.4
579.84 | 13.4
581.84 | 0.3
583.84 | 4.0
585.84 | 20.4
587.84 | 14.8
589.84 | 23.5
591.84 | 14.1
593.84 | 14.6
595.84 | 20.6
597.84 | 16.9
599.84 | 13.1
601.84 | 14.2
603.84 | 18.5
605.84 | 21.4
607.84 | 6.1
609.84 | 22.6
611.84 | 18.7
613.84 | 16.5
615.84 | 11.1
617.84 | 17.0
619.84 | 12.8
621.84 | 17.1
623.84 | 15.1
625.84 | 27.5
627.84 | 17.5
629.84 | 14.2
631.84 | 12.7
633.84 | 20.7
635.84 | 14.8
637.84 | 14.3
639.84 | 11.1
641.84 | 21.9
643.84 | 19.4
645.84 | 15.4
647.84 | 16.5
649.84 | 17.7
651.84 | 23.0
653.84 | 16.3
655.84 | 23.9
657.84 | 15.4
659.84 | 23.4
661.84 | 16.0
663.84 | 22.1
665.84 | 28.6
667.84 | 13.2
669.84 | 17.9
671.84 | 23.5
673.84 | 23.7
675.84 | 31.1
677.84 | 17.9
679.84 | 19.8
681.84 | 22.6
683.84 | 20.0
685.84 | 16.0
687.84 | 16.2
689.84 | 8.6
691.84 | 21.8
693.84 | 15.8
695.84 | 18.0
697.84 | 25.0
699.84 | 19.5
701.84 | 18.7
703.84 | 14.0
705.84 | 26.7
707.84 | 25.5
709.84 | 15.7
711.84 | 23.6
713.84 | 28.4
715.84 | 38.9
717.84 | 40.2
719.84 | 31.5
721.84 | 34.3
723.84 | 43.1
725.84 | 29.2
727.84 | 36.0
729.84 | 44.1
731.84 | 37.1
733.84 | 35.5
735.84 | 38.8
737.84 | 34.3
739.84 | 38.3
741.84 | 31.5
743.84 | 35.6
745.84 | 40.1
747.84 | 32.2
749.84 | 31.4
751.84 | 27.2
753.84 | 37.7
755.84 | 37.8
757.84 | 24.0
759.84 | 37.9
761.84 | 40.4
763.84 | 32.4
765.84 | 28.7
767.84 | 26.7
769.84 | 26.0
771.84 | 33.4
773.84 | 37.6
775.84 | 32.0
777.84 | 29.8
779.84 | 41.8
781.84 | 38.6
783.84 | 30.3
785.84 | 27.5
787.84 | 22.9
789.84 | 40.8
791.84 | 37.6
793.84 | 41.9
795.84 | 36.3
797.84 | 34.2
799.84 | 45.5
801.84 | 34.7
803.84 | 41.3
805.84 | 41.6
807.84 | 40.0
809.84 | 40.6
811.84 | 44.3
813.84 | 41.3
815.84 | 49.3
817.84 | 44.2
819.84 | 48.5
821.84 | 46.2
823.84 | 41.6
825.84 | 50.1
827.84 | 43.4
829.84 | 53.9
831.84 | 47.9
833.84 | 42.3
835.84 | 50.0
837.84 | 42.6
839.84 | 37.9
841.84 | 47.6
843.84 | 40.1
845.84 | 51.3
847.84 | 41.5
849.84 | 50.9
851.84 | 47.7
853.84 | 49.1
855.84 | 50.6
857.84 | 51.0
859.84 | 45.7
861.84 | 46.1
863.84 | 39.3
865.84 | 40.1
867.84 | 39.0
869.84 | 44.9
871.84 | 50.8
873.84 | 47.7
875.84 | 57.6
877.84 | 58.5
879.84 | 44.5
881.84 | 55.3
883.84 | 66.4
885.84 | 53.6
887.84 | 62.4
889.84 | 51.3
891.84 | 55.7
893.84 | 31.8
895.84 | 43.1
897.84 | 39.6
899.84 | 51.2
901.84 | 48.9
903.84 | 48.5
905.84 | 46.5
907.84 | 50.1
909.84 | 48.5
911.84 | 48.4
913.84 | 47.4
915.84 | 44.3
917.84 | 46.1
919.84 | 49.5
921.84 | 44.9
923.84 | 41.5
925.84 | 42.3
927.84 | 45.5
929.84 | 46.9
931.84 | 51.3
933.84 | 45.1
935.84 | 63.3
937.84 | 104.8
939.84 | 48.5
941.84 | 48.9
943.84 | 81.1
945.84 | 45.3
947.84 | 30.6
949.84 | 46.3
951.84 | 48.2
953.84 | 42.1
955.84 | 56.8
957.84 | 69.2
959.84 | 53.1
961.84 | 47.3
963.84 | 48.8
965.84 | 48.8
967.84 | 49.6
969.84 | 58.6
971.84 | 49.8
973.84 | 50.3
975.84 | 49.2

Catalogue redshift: 0.79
